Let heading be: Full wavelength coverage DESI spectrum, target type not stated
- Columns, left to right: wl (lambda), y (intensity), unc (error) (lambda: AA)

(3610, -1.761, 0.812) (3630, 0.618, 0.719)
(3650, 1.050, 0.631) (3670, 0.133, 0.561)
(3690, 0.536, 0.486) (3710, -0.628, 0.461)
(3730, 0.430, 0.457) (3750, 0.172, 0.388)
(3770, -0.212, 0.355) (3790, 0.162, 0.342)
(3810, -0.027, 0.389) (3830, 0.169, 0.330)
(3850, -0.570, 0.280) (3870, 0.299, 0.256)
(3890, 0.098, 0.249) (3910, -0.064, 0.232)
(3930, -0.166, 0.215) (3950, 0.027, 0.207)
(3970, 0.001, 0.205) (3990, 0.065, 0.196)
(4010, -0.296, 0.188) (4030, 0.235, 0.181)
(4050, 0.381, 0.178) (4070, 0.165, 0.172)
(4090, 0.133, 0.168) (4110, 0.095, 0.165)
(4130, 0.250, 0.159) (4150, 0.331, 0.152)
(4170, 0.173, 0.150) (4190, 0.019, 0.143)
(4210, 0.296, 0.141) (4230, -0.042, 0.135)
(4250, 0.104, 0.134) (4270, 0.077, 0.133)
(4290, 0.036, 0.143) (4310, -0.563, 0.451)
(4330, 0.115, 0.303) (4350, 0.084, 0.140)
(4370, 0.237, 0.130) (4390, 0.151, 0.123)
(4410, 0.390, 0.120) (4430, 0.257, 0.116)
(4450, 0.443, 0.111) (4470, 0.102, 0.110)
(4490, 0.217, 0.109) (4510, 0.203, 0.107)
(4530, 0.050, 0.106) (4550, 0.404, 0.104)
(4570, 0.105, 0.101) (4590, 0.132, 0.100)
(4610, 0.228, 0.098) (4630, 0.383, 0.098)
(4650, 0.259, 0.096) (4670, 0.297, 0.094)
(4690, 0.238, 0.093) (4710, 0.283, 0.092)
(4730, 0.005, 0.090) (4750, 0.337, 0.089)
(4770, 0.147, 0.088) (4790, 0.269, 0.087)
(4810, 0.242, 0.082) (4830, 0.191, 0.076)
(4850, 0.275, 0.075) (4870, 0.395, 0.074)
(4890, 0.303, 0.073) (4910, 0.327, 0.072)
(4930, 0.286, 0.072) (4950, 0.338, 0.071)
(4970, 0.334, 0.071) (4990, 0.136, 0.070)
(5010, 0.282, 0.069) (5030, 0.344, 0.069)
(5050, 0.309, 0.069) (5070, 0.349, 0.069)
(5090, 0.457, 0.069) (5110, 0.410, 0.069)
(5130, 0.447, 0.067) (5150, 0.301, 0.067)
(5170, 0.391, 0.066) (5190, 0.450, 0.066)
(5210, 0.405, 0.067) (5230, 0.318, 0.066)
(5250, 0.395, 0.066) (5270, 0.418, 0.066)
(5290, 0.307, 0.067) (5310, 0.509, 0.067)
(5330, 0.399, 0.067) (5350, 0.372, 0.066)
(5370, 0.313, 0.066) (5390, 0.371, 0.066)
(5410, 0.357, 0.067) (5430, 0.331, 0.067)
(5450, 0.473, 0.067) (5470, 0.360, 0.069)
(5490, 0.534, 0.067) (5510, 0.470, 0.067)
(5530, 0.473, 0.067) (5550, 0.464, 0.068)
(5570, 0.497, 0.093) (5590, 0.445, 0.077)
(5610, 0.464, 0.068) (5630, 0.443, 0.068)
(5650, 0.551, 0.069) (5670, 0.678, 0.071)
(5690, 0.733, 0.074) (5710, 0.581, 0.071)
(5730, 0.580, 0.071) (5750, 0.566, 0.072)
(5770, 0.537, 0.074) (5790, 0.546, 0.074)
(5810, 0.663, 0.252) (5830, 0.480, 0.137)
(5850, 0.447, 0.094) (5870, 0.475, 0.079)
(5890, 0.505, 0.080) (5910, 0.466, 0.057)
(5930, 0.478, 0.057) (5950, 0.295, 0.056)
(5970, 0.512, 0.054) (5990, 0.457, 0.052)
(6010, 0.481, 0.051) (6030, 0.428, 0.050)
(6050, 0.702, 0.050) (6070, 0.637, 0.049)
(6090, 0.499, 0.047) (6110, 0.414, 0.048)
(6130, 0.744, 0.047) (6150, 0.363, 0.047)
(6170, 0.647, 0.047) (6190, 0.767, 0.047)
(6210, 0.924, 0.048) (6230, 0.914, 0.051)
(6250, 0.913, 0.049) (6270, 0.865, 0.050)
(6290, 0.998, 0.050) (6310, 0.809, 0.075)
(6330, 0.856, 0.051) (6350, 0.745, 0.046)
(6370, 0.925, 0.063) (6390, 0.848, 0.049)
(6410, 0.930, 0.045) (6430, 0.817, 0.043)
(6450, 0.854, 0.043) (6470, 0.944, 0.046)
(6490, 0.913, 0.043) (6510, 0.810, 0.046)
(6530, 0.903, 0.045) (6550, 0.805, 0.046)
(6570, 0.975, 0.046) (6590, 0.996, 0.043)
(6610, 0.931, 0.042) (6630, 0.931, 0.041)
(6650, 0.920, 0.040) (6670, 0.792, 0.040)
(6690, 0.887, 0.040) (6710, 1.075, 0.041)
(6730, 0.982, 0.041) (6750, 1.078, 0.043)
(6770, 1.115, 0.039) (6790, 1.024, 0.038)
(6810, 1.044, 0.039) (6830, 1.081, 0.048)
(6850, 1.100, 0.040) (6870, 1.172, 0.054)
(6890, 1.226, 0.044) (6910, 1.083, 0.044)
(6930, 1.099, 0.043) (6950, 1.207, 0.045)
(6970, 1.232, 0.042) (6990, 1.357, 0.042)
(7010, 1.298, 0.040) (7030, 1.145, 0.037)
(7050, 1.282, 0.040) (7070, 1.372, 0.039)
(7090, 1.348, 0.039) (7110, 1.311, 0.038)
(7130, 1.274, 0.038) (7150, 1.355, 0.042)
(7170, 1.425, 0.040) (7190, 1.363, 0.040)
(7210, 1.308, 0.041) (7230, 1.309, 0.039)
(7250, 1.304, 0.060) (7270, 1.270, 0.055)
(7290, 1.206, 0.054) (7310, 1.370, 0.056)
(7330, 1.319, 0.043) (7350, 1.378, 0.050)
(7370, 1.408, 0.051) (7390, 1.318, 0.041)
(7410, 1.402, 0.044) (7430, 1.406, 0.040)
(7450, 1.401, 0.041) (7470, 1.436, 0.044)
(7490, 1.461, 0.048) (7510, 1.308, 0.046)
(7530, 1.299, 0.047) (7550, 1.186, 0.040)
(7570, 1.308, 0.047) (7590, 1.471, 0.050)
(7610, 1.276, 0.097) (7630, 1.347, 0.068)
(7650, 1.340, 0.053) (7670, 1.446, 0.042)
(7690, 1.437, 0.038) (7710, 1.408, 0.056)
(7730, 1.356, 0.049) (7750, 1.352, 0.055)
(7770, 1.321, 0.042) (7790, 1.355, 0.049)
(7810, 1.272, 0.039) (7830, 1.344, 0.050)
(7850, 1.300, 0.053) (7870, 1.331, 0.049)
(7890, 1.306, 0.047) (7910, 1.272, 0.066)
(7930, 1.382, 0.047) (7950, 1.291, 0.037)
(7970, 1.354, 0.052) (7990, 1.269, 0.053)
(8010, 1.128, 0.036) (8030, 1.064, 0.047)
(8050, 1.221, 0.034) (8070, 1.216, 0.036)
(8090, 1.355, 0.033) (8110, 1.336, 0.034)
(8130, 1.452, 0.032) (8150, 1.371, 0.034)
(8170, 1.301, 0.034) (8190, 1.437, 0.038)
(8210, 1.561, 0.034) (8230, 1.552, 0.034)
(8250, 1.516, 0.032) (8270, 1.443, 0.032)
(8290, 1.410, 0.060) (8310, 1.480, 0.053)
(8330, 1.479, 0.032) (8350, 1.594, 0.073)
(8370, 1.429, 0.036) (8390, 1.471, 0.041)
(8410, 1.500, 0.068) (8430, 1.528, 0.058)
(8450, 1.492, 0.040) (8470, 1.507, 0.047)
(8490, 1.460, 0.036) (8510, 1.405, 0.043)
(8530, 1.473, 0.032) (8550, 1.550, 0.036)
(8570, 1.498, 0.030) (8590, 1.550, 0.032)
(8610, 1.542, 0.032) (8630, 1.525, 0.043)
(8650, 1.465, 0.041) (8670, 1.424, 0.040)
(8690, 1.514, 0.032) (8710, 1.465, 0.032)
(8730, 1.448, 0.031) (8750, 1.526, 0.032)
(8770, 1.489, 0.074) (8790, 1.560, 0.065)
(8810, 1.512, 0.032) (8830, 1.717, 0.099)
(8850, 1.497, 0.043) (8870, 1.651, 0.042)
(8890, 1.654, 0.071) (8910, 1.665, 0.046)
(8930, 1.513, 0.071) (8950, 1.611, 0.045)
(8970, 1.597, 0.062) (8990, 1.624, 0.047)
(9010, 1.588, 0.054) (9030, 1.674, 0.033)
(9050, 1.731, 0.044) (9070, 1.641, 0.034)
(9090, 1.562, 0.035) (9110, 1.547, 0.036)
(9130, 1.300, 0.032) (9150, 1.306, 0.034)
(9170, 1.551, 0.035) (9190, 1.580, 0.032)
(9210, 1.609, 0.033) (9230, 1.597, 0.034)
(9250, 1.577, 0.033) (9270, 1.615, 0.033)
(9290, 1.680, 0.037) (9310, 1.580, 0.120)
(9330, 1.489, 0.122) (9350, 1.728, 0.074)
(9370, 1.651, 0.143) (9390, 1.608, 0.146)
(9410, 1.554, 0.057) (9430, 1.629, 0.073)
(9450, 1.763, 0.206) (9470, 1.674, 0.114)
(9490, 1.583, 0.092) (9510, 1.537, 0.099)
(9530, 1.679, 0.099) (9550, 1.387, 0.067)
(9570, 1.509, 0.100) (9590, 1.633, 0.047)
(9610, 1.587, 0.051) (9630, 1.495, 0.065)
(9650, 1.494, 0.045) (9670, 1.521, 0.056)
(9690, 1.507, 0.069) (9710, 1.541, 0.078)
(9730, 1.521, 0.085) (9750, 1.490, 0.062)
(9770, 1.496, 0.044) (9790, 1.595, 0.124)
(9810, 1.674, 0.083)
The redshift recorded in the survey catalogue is 0.550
